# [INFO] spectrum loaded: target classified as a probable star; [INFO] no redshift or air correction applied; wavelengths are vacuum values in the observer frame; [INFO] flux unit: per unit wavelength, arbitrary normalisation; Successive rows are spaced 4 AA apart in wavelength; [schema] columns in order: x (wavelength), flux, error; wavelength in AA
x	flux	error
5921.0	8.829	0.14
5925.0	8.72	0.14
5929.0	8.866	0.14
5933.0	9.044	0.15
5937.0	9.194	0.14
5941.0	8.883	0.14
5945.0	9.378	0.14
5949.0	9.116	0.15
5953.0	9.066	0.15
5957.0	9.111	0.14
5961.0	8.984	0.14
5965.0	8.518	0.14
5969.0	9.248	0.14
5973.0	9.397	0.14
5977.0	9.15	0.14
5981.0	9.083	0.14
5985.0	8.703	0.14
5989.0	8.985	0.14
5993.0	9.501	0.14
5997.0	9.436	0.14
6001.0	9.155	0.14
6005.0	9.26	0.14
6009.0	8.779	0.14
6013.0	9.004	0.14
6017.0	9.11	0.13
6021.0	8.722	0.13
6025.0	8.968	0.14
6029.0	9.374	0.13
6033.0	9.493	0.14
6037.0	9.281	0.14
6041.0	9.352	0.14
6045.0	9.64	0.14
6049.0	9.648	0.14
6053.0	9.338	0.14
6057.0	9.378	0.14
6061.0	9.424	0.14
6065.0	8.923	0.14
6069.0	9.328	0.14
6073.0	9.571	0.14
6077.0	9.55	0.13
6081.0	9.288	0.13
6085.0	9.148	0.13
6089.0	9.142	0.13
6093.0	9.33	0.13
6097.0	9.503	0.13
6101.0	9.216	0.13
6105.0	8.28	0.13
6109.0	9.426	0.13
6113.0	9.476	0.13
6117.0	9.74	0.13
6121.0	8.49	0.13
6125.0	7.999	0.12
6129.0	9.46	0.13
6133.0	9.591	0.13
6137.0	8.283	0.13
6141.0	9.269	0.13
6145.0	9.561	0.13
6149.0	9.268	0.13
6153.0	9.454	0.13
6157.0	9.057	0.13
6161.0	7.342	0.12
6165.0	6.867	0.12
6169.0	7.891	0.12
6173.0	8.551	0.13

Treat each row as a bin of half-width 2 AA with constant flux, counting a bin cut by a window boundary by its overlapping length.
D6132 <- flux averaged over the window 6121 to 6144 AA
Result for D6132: 8.91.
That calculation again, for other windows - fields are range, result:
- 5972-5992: 9.07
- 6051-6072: 9.29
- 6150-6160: 9.07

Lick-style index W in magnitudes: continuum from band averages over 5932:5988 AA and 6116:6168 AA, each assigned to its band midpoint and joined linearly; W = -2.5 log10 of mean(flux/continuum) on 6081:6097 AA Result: -0.05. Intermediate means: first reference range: 9.06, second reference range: 8.76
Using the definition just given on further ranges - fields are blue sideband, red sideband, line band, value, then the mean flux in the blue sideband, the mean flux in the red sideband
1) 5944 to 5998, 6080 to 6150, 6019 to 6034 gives 0.00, 9.11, 9.13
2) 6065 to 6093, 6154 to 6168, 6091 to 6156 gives -0.08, 9.31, 7.89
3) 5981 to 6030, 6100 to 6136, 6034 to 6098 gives -0.04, 9.08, 9.05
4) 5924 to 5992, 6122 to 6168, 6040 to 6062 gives -0.07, 9.04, 8.72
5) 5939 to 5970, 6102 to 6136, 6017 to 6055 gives -0.03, 9.03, 9.04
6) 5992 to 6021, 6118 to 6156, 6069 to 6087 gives -0.03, 9.14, 9.06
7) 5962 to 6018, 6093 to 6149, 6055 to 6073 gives -0.02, 9.09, 9.11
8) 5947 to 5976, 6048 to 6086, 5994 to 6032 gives 0.01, 9.07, 9.36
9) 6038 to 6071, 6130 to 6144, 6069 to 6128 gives 0.01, 9.38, 9.11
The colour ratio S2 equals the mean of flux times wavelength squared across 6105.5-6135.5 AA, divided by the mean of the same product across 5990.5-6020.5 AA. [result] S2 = 1.03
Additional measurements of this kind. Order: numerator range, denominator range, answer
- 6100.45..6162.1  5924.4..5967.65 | 1.06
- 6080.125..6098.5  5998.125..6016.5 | 1.05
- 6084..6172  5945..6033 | 1.02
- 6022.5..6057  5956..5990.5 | 1.06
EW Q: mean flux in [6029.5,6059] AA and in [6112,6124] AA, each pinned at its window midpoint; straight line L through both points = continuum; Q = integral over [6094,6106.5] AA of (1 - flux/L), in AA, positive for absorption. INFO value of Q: 0.2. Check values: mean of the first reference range 9.44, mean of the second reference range 9.11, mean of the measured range 9.05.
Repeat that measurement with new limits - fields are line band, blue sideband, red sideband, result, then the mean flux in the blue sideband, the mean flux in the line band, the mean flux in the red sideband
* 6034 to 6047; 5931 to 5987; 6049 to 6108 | -0.3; 9.06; 9.43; 9.26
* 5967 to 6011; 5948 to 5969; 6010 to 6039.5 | -0.5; 8.98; 9.15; 9.13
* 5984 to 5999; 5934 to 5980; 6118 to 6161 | -0.2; 9.09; 9.19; 8.98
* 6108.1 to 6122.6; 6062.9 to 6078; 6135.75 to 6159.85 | -0.1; 9.33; 9.29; 9.11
